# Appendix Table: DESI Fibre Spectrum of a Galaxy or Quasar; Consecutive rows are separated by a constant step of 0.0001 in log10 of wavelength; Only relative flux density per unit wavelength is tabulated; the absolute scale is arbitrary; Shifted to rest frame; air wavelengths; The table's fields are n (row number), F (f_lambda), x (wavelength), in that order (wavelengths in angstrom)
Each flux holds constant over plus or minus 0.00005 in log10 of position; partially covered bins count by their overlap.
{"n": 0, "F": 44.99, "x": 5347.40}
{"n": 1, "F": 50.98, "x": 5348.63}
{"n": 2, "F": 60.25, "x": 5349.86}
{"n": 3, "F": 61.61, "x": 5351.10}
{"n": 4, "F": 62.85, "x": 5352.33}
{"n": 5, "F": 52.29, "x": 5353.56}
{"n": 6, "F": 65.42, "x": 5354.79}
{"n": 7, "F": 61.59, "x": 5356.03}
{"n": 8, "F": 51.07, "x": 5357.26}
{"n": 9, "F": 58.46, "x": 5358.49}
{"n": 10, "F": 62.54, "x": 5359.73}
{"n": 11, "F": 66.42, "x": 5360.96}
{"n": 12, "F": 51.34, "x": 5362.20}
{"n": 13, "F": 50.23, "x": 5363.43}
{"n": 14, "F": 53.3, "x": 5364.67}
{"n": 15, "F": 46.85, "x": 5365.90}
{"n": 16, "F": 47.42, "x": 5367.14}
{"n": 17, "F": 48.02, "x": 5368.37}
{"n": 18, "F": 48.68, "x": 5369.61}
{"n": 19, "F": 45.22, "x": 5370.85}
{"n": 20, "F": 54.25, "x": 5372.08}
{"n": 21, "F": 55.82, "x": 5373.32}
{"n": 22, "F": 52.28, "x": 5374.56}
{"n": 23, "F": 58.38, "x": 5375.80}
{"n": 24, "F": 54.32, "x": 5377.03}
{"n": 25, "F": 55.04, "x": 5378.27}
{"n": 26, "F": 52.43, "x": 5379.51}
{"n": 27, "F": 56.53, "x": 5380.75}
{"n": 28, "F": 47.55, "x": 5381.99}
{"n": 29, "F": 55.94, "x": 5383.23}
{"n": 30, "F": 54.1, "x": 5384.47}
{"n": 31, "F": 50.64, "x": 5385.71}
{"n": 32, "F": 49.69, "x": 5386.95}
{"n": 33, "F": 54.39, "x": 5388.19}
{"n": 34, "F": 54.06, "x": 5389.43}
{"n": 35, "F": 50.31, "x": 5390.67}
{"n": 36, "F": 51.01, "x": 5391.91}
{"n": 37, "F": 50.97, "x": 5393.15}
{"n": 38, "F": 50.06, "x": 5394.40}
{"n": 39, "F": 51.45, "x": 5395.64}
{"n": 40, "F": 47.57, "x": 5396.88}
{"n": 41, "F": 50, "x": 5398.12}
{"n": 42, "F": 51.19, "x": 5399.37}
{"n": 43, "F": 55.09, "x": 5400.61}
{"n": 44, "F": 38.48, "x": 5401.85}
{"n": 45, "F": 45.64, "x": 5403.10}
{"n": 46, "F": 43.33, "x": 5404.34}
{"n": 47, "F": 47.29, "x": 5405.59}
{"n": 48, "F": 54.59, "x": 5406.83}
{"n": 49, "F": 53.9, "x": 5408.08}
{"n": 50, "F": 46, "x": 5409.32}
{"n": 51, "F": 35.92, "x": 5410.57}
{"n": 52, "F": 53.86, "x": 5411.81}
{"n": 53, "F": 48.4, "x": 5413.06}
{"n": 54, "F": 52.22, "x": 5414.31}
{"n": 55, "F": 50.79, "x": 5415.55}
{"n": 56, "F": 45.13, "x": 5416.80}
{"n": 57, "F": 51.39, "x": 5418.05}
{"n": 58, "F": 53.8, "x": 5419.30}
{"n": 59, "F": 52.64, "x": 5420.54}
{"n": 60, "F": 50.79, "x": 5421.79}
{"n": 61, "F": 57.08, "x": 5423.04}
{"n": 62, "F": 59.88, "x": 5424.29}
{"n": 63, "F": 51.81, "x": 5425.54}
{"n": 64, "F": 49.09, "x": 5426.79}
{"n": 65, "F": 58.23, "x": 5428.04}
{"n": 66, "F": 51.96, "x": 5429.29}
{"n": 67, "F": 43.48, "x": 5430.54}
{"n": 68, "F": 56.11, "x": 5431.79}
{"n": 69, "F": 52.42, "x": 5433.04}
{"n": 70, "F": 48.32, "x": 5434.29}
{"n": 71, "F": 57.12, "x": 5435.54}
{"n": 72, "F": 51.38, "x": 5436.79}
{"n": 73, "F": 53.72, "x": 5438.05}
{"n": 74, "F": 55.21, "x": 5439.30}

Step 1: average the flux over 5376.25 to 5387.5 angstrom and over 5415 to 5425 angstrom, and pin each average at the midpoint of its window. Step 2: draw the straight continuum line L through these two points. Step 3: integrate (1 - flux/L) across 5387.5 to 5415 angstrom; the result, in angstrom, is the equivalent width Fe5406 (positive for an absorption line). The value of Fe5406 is 1.8 angstrom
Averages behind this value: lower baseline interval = 53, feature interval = 49.4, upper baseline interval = 52.7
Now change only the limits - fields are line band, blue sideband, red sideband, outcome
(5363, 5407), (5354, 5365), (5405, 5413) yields 1.8 angstrom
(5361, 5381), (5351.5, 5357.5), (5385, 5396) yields 1.2 angstrom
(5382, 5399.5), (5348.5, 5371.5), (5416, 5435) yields 0.7 angstrom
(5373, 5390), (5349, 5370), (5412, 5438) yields 0.3 angstrom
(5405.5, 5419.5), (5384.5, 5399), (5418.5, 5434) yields 0.8 angstrom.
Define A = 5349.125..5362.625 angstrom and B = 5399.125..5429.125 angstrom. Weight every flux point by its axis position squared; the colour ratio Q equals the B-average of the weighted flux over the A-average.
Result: 0.9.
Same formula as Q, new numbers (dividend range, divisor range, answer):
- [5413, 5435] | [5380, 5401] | 1.02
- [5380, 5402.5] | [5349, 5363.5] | 0.88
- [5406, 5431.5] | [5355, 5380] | 0.97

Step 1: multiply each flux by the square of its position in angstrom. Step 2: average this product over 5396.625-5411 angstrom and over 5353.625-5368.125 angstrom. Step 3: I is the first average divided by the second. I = 0.9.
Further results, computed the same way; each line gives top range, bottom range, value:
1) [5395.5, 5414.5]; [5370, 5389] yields 0.92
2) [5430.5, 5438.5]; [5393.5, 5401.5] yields 1.05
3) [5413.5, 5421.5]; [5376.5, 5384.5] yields 0.96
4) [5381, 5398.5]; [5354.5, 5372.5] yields 0.96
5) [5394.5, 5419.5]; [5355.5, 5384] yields 0.92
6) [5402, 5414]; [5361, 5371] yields 0.96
